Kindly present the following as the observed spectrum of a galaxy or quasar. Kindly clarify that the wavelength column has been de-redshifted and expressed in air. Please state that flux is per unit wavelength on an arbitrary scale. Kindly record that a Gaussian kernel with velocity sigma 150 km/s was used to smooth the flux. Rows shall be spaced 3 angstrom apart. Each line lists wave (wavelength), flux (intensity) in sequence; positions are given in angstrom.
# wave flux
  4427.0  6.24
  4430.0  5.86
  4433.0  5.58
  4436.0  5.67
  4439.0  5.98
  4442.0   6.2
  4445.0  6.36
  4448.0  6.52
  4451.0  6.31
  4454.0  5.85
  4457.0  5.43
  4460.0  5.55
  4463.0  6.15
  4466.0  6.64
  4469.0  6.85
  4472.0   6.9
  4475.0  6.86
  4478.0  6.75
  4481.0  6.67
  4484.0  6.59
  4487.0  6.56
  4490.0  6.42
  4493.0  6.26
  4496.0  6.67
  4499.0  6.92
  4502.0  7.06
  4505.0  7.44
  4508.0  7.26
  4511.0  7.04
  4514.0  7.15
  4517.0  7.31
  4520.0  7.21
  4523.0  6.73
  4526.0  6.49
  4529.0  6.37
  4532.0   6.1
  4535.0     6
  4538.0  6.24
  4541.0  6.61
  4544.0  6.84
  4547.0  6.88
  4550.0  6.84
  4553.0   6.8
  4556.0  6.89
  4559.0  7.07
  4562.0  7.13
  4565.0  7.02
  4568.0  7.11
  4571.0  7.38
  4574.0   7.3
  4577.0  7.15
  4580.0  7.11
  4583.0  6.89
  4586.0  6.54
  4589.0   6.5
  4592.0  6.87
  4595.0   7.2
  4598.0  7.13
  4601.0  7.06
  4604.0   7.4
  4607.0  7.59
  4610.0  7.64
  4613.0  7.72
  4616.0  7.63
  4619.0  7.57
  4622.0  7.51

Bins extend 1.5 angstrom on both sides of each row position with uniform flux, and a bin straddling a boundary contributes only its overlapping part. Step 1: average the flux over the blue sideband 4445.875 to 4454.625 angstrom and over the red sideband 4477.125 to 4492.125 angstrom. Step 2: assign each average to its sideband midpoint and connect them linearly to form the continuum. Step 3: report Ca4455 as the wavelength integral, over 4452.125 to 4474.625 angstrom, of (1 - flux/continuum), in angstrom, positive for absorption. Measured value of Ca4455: 0.57 angstrom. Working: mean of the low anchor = 6.27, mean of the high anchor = 6.58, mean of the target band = 6.23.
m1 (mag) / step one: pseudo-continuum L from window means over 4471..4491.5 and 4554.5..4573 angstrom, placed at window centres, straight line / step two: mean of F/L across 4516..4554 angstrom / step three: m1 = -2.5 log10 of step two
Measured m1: 0.05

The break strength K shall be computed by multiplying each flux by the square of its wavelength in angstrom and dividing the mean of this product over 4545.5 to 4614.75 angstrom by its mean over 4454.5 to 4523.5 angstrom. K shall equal 1.10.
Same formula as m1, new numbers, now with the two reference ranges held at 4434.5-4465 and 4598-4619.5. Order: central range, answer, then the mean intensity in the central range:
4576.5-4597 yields 0.06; 6.89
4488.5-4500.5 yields -0.02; 6.57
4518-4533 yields 0.01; 6.62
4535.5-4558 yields 0.03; 6.7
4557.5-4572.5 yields -0.01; 7.14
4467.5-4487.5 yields -0.08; 6.75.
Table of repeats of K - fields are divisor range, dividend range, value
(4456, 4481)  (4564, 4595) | 1.14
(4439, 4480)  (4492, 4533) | 1.11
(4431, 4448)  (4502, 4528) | 1.22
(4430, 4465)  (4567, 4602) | 1.25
